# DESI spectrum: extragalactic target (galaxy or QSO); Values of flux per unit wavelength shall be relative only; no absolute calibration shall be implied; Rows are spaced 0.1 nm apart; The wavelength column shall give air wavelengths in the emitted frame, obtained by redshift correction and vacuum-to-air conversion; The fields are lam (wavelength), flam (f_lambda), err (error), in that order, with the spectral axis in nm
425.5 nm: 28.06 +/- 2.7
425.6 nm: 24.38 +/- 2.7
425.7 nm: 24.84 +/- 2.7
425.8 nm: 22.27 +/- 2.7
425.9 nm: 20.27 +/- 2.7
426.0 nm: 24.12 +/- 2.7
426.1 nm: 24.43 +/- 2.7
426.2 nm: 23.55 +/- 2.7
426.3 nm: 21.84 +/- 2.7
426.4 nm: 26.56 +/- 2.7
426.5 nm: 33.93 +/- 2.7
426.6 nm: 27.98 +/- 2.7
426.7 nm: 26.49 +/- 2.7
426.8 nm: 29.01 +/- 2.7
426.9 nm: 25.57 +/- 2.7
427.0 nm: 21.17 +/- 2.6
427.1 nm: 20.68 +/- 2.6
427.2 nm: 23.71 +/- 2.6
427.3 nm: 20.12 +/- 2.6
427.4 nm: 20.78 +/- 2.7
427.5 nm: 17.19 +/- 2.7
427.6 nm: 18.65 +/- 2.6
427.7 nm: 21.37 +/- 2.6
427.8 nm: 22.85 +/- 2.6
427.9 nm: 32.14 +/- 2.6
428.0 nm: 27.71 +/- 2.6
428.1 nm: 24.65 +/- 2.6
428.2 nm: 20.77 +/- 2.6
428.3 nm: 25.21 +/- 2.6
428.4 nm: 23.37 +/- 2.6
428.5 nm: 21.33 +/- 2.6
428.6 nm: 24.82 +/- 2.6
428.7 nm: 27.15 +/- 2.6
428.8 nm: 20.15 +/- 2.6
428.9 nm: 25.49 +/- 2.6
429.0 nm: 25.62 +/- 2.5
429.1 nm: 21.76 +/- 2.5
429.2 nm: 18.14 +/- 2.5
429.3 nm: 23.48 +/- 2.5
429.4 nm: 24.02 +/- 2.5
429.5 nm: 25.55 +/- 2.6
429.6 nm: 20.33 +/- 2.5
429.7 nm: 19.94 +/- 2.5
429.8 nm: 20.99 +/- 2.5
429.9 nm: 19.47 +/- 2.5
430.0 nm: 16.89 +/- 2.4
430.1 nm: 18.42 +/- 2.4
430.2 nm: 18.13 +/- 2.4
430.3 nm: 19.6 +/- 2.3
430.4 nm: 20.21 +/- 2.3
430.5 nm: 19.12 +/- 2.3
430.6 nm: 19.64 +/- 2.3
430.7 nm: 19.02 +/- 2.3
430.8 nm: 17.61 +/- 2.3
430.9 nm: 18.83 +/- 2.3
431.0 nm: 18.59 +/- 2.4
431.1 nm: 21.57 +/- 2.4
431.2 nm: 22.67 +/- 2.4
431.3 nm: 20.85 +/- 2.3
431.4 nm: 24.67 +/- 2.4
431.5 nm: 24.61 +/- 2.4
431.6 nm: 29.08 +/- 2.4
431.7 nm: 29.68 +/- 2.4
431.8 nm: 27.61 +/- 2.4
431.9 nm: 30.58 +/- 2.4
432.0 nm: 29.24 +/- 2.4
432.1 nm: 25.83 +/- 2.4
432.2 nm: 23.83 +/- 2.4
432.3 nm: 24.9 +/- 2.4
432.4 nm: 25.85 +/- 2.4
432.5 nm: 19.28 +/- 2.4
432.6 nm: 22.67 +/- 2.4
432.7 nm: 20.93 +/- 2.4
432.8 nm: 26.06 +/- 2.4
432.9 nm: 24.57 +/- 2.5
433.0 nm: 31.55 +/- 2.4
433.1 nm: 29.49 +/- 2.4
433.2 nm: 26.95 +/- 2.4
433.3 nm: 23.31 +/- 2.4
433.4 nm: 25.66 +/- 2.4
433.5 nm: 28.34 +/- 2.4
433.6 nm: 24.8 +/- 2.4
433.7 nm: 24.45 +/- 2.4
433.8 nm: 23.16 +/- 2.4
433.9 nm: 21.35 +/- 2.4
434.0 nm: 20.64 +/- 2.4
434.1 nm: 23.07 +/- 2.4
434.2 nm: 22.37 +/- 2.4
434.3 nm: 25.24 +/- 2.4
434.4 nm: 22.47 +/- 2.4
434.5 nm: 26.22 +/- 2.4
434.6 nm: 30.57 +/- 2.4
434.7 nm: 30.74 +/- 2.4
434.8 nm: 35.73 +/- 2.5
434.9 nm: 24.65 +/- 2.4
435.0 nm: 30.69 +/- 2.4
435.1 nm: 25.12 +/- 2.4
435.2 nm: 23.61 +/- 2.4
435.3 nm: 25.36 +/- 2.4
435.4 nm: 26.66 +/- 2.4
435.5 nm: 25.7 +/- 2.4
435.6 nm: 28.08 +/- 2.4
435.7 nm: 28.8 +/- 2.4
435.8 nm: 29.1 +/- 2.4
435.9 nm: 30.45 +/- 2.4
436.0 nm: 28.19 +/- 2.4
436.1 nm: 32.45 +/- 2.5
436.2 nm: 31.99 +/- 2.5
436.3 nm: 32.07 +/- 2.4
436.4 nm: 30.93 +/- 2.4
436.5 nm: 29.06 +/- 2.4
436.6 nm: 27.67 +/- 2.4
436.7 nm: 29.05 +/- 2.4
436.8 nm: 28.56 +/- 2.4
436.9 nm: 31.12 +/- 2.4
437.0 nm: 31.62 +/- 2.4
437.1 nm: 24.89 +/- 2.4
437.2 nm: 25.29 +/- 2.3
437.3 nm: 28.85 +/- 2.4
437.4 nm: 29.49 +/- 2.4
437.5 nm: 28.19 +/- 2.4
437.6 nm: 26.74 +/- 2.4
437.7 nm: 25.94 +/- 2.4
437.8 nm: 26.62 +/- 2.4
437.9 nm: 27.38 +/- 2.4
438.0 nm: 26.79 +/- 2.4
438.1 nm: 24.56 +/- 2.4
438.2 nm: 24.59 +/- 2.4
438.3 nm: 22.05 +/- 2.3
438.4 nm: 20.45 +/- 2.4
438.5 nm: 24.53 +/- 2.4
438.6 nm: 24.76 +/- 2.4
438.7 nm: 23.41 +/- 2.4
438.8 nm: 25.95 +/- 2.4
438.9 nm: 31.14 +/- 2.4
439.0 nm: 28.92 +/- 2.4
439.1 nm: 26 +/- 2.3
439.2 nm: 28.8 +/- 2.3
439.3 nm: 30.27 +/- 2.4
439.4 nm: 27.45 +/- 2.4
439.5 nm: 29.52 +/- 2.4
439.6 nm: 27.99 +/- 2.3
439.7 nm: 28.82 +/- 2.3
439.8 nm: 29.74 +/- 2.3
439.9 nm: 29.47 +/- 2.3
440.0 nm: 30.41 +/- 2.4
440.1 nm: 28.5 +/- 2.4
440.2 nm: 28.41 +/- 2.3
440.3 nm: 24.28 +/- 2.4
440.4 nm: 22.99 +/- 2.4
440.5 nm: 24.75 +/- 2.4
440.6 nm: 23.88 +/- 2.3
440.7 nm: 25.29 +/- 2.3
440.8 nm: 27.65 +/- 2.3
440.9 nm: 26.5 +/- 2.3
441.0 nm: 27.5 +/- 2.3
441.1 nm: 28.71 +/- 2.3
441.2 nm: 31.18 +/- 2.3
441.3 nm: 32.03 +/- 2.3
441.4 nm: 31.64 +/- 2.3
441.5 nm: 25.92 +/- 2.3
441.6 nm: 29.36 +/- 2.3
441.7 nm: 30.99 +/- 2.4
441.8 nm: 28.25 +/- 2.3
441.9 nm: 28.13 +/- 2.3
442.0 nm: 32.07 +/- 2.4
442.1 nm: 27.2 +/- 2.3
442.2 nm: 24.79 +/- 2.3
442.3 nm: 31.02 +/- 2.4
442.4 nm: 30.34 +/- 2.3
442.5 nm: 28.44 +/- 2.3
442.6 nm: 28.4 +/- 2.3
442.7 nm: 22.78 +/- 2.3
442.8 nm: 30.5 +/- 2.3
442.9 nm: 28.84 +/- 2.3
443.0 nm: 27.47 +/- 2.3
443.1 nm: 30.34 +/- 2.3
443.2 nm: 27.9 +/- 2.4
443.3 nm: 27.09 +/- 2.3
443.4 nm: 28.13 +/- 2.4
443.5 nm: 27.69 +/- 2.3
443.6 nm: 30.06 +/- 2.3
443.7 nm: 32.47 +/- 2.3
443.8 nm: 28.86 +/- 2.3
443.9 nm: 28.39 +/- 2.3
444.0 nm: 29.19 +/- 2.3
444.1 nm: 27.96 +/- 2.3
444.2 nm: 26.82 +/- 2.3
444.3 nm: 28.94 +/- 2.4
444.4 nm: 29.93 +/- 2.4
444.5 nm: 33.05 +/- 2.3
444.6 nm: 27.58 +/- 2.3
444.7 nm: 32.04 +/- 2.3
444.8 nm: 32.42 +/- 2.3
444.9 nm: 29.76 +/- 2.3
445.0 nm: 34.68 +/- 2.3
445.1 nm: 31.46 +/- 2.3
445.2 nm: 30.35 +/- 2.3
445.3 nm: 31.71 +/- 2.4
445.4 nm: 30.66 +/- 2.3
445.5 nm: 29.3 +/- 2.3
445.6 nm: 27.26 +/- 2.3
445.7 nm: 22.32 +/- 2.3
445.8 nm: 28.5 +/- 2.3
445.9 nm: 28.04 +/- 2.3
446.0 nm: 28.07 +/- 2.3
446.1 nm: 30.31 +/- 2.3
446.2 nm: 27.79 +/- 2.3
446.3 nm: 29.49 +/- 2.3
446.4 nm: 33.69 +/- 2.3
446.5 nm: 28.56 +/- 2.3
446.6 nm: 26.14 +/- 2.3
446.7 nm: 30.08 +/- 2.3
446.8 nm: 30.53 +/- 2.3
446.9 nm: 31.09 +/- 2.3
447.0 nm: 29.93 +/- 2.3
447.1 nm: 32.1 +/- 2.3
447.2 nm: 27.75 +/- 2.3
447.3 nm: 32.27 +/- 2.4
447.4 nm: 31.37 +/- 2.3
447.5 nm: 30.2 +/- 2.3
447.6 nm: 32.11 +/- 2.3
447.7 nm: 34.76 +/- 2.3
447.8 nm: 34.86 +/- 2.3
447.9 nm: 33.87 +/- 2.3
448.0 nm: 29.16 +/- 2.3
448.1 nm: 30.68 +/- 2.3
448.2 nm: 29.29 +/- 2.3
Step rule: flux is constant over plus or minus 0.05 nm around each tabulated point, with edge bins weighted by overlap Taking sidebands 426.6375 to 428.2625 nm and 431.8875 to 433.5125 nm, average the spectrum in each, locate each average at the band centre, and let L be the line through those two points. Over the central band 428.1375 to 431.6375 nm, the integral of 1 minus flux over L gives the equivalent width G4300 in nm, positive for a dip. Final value 0.400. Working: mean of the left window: 23.4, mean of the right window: 25.7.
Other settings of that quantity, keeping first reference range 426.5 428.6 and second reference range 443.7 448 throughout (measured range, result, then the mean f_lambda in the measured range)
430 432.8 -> 0.28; 22.7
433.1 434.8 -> 0.04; 25.4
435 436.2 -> -0.06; 27.9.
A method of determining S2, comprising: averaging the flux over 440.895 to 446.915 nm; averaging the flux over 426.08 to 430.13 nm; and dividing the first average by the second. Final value 1.26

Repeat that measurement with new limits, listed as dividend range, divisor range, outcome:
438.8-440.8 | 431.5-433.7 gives 1.06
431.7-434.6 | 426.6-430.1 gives 1.10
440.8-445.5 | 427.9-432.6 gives 1.28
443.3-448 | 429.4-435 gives 1.26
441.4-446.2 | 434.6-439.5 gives 1.05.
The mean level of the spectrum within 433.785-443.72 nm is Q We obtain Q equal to 27.6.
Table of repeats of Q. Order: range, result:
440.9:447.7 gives 29.4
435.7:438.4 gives 28.1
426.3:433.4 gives 23.4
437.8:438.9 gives 24.9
